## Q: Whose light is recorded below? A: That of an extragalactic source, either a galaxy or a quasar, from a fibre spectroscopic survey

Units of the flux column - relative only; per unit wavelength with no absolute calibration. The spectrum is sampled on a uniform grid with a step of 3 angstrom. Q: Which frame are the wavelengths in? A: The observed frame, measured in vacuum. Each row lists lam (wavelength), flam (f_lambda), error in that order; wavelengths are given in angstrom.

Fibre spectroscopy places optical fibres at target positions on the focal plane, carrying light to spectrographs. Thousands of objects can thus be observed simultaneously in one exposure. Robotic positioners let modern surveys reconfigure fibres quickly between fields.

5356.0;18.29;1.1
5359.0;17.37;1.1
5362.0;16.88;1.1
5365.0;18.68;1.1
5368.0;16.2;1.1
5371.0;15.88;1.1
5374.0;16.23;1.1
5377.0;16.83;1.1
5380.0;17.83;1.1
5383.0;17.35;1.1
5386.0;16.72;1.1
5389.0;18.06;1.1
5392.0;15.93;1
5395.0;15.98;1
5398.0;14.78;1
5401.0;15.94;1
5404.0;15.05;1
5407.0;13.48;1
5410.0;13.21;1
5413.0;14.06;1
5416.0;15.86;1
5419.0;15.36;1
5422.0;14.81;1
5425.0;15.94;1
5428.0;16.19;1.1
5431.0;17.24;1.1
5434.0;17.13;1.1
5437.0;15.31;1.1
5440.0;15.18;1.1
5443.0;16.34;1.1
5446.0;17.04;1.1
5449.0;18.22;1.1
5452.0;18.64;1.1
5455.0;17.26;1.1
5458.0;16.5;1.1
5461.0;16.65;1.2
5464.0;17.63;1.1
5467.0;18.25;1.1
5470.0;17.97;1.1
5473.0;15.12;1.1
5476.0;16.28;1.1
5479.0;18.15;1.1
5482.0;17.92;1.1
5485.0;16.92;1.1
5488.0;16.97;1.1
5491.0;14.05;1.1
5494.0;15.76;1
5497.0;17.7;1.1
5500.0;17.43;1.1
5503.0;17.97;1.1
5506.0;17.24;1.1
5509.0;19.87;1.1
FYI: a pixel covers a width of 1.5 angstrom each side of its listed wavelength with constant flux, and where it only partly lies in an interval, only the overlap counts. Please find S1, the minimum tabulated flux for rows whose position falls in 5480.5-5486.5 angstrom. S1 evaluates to 16.92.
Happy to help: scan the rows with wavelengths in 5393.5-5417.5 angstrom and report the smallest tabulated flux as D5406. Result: 13.21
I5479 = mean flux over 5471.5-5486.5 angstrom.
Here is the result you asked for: 16.9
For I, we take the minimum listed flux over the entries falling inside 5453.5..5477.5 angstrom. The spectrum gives 15.12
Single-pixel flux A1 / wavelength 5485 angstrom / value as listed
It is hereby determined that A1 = 16.92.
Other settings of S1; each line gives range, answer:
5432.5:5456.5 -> 15.18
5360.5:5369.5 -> 16.2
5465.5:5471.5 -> 17.97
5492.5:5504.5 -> 15.76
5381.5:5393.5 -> 15.93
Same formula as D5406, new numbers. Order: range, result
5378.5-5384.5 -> 17.35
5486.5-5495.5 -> 14.05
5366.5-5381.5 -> 15.88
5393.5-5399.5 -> 14.78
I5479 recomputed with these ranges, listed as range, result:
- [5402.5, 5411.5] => 13.9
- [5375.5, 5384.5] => 17.3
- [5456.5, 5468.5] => 17.3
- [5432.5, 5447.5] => 16.2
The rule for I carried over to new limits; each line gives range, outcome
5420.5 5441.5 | 14.81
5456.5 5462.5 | 16.5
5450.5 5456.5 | 17.26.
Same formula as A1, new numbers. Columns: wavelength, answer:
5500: 17.43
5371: 15.88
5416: 15.86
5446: 17.04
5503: 17.97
